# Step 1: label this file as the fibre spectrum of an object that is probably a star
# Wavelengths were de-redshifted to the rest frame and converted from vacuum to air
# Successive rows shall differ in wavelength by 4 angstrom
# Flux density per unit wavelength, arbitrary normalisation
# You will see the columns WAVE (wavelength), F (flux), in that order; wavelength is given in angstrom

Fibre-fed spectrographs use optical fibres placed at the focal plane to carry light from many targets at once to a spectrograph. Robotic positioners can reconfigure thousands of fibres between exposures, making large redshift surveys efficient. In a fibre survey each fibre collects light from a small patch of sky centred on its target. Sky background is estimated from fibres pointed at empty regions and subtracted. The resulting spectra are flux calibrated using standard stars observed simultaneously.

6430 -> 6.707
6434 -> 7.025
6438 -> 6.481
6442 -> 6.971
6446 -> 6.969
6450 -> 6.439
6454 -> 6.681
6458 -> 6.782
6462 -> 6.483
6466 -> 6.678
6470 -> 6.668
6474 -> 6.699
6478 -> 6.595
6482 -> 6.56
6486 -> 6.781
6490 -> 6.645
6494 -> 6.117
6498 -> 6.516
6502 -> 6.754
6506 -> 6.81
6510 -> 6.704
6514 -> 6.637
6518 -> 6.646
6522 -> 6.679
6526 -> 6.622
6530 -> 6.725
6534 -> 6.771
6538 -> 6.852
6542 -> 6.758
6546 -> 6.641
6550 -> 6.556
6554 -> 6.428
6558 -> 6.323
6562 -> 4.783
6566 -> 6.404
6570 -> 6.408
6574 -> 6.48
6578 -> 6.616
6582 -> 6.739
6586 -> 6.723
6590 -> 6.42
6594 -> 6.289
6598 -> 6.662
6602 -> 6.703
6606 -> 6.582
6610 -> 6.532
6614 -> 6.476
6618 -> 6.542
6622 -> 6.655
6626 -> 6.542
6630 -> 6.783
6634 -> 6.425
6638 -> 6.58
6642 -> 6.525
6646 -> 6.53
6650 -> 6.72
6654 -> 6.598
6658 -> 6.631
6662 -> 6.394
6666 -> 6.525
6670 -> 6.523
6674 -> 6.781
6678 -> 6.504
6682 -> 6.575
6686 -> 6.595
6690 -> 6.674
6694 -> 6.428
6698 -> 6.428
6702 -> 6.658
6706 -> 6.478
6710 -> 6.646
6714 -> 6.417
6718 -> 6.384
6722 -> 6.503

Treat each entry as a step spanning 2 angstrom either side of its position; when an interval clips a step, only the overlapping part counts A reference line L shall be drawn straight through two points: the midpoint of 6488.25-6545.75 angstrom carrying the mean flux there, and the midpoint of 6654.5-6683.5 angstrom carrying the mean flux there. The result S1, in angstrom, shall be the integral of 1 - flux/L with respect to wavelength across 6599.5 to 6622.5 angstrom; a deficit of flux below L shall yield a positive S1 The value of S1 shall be 0.1 angstrom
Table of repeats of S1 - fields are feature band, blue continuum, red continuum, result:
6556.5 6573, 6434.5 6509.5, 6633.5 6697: 1.5 angstrom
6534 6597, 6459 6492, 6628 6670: 1.5 angstrom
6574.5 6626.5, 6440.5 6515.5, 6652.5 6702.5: 0.2 angstrom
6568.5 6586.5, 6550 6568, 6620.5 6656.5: -1.2 angstrom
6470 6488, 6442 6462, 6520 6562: 0.0 angstrom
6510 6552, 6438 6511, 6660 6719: -0.4 angstrom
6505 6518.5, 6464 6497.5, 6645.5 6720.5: -0.2 angstrom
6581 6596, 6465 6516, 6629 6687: 0.2 angstrom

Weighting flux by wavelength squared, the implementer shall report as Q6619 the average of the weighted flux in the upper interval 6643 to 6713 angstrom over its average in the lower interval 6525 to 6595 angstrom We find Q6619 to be 1.05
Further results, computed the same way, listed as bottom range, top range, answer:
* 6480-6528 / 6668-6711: 1.05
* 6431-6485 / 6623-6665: 1.04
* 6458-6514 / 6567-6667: 1.03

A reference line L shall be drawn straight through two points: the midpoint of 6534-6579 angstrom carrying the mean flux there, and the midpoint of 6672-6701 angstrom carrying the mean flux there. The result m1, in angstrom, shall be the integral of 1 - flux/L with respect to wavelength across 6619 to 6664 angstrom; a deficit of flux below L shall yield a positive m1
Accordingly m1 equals -0.5 angstrom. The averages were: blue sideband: 6.4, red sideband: 6.57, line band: 6.58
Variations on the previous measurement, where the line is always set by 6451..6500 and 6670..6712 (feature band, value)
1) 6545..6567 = 1.4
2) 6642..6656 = -0.1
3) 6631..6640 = 0.1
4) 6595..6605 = -0.1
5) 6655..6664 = 0.1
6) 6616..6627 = 0.0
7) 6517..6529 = -0.1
